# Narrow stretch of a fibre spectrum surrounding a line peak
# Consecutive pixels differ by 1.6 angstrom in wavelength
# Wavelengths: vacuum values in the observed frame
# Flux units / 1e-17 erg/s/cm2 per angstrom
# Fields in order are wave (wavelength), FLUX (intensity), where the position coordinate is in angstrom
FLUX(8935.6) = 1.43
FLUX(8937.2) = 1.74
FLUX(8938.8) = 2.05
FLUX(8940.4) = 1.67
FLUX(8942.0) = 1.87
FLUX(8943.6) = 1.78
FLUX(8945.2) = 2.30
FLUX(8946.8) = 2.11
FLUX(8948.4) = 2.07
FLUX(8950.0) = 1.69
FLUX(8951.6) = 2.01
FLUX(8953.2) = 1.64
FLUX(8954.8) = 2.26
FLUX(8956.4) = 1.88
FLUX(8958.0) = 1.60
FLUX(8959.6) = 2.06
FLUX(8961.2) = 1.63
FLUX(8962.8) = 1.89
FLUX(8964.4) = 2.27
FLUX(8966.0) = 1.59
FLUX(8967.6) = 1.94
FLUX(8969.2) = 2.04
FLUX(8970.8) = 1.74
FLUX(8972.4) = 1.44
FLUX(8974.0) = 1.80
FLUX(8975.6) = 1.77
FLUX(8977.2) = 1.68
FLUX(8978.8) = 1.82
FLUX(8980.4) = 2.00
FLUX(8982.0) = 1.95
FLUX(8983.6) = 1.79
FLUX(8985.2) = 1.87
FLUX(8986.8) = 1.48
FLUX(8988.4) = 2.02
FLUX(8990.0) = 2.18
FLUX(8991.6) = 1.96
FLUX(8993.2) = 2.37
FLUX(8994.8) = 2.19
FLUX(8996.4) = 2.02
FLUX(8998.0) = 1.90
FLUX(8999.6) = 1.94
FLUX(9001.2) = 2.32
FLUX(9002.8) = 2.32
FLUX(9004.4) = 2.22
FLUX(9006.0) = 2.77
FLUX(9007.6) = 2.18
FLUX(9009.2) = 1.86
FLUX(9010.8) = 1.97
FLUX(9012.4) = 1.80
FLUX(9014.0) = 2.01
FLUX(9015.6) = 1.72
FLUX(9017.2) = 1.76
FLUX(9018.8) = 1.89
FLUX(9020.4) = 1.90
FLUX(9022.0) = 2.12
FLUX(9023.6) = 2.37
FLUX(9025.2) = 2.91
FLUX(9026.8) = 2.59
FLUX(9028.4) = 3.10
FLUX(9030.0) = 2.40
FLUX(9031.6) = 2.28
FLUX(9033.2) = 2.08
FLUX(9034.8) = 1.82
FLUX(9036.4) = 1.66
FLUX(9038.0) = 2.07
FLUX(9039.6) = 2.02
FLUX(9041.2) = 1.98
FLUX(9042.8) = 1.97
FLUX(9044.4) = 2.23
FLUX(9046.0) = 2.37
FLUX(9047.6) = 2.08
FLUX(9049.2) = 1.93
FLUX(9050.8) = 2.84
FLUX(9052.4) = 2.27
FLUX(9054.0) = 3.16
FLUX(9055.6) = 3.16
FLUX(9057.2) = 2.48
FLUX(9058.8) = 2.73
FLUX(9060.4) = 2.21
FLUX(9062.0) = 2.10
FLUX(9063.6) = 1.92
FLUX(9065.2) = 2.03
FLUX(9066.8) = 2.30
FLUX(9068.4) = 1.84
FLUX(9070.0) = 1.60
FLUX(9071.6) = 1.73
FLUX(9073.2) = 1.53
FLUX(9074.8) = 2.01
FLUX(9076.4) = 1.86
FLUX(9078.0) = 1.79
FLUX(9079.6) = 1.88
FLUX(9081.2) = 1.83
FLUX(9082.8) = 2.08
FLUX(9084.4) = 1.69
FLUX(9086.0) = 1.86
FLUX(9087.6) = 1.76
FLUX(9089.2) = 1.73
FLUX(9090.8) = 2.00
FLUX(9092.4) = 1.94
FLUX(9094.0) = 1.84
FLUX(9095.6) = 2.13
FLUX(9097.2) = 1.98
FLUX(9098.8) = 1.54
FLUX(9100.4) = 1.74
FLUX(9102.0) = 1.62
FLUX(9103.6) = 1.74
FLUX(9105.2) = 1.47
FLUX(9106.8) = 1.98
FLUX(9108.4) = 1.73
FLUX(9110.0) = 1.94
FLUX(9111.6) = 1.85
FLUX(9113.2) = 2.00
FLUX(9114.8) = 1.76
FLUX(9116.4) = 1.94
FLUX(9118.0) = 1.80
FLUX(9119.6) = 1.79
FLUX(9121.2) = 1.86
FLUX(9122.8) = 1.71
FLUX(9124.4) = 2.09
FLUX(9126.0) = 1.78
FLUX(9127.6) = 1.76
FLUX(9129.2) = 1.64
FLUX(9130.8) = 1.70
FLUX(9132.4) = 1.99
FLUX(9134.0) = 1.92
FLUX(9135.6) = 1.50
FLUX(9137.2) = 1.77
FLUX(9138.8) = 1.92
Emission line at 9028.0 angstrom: H-alpha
